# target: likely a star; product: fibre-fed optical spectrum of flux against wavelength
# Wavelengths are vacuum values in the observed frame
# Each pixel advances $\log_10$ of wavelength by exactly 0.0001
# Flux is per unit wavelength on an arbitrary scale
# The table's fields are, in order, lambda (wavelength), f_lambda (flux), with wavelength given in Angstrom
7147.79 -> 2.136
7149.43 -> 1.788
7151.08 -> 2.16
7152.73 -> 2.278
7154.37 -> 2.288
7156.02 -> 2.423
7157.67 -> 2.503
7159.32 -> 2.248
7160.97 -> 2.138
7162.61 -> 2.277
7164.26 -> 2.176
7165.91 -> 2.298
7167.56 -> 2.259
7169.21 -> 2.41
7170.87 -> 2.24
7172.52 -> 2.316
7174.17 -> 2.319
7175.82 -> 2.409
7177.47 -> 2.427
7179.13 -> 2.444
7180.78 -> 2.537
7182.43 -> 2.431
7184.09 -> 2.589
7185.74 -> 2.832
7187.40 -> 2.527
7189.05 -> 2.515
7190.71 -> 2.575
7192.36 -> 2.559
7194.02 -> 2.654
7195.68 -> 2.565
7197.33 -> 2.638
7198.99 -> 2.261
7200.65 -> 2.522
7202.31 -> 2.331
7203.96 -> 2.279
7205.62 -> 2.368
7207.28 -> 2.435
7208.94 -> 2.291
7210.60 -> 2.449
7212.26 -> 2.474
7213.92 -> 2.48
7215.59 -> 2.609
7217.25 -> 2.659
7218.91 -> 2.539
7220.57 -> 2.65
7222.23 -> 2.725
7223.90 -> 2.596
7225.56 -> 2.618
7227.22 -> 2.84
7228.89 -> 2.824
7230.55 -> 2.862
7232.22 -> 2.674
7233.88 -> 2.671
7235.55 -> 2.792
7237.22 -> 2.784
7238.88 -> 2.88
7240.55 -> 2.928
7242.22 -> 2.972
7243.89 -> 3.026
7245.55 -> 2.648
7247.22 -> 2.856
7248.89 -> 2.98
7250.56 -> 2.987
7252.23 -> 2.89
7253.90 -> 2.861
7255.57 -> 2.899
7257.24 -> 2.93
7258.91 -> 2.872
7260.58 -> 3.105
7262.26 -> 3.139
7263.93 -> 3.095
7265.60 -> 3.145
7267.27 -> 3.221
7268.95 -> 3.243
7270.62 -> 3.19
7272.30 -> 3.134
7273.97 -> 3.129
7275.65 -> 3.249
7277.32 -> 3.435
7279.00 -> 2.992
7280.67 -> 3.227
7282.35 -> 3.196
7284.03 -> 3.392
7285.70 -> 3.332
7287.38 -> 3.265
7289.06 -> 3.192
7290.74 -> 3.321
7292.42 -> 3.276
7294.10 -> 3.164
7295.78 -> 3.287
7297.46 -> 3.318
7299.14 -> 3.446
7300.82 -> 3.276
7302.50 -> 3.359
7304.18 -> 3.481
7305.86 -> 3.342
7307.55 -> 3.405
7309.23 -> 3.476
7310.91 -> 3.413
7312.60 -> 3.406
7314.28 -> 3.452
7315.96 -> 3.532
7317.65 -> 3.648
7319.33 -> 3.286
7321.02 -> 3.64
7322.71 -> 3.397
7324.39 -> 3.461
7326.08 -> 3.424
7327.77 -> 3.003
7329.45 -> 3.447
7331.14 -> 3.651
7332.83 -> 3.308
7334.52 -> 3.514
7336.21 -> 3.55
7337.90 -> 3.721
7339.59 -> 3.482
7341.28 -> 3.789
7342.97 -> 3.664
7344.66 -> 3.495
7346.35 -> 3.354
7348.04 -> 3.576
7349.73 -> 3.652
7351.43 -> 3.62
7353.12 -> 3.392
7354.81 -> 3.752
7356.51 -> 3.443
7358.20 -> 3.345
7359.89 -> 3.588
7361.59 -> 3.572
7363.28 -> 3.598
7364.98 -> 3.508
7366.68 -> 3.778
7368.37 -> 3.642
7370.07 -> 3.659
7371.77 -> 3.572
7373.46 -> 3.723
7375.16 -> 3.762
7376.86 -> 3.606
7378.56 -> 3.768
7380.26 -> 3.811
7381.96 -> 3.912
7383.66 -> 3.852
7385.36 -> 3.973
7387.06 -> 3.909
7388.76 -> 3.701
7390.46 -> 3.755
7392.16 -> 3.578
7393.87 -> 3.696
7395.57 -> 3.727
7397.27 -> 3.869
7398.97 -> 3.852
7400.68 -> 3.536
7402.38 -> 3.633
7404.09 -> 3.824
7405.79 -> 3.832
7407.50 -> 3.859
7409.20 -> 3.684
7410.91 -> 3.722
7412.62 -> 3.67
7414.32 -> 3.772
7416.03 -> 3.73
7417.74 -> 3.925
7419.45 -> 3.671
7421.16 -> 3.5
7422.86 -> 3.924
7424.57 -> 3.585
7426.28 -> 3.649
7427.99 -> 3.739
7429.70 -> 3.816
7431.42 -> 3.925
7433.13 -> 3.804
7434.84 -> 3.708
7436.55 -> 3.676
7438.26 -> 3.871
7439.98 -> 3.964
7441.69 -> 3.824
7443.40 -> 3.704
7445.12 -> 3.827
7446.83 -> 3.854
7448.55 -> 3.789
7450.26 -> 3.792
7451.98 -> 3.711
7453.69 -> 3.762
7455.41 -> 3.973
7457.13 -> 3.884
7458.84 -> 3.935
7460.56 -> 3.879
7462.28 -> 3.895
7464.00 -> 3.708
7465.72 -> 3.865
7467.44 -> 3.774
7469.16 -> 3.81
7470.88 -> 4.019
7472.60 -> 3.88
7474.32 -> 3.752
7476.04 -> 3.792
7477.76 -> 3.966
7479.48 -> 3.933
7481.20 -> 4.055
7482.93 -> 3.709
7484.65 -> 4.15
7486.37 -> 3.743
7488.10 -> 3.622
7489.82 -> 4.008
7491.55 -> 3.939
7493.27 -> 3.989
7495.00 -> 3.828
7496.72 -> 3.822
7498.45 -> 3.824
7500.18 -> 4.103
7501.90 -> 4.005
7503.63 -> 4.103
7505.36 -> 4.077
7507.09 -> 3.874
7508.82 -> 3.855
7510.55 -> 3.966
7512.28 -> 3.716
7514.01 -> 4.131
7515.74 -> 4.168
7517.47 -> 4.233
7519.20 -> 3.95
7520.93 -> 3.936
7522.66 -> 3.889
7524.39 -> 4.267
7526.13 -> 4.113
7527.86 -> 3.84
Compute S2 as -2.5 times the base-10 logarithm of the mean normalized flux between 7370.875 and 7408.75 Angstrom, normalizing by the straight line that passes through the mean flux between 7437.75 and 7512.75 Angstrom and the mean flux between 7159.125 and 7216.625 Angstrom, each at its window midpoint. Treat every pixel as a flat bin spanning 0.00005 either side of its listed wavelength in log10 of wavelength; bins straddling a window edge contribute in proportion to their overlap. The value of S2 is -0.10 mag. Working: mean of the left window 2.43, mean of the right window 3.88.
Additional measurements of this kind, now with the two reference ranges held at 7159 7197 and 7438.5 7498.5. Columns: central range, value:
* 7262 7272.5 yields -0.109 mag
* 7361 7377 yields -0.086 mag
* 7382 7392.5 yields -0.107 mag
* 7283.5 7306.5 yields -0.108 mag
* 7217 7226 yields 0.005 mag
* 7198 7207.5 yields 0.082 mag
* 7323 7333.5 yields -0.072 mag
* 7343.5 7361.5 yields -0.076 mag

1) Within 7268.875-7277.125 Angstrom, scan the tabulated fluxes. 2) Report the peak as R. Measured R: 3.249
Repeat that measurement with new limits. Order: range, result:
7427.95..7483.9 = 4.055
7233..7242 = 2.928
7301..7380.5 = 3.811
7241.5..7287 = 3.435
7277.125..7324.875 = 3.648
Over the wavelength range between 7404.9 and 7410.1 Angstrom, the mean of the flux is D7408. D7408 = 3.79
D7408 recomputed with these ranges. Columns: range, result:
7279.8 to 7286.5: 3.29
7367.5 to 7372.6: 3.63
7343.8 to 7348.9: 3.48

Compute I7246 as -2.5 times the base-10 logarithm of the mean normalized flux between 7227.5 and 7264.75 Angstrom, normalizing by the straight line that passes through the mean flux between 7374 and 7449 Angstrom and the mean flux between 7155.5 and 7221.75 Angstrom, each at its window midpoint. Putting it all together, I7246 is -0.04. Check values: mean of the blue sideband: 2.44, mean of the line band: 2.89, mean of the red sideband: 3.77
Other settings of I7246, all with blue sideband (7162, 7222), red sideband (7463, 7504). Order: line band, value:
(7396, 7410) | -0.08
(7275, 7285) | -0.13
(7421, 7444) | -0.04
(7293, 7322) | -0.13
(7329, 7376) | -0.11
